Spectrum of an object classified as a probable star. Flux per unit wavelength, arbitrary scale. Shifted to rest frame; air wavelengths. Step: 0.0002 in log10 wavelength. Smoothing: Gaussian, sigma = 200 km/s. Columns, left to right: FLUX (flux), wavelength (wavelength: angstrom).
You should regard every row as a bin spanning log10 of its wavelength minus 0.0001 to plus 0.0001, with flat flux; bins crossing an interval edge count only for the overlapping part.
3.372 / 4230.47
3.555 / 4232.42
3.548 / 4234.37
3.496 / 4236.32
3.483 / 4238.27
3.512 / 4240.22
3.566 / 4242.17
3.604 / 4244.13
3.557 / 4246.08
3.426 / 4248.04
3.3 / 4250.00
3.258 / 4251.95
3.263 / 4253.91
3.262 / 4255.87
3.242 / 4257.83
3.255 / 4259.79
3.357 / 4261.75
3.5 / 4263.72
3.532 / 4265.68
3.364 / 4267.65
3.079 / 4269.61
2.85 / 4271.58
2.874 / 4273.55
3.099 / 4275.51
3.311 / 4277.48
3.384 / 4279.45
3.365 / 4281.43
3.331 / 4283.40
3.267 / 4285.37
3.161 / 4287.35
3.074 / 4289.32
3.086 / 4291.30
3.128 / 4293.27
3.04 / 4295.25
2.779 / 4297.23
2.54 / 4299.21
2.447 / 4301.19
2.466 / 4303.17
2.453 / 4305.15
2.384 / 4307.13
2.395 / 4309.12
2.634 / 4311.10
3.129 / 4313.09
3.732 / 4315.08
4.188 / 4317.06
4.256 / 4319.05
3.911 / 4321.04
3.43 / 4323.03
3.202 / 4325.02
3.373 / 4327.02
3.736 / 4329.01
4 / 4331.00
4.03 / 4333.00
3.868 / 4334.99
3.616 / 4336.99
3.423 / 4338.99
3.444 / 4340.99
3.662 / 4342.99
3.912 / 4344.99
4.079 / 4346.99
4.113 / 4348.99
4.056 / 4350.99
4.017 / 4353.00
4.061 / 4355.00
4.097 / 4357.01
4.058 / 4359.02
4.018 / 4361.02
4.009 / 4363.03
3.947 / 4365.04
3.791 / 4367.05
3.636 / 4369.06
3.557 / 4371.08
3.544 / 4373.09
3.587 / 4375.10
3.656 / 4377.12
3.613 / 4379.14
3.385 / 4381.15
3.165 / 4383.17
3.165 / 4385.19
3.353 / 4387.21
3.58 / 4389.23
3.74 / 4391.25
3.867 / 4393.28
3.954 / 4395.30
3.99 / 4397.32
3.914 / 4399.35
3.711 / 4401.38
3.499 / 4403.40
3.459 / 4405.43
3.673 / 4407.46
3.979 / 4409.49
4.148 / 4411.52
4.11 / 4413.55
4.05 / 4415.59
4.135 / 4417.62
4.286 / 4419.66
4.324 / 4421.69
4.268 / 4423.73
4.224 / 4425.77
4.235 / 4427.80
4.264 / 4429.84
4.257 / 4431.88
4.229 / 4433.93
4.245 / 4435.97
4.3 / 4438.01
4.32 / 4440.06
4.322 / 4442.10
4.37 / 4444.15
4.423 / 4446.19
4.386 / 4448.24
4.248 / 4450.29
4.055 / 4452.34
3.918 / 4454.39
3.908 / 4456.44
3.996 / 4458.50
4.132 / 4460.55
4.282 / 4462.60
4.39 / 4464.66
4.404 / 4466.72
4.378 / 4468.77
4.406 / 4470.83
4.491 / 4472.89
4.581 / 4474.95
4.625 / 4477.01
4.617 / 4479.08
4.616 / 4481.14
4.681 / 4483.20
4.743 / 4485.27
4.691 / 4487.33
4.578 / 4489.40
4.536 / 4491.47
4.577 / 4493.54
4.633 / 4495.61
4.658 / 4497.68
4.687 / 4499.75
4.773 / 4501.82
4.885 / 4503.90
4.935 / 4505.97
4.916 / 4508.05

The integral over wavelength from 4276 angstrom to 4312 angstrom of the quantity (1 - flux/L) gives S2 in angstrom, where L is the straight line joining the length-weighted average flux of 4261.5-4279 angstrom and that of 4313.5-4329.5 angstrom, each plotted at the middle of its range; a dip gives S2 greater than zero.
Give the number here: 5.5 angstrom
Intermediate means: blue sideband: 3.22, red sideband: 3.71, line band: 2.9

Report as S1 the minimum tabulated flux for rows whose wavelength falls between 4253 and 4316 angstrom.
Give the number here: 2.384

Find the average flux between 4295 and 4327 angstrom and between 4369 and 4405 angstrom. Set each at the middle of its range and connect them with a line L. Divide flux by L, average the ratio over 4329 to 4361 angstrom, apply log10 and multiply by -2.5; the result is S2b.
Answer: -0.18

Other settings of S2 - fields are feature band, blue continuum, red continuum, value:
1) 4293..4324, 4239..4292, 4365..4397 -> 3.21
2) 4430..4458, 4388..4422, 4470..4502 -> 0.09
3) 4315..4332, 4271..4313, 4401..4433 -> -3.00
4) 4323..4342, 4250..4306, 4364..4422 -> -1.19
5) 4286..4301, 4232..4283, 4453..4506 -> 2.46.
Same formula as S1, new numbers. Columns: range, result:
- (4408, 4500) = 3.908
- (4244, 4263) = 3.242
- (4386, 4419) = 3.353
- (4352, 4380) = 3.544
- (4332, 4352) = 3.423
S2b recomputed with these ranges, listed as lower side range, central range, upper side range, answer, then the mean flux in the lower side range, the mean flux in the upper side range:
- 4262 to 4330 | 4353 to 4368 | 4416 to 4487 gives -0.101 mag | 3.16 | 4.33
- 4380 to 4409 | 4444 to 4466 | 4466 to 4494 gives 0.025 mag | 3.61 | 4.57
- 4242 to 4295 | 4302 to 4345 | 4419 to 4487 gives 0.058 mag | 3.27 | 4.34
